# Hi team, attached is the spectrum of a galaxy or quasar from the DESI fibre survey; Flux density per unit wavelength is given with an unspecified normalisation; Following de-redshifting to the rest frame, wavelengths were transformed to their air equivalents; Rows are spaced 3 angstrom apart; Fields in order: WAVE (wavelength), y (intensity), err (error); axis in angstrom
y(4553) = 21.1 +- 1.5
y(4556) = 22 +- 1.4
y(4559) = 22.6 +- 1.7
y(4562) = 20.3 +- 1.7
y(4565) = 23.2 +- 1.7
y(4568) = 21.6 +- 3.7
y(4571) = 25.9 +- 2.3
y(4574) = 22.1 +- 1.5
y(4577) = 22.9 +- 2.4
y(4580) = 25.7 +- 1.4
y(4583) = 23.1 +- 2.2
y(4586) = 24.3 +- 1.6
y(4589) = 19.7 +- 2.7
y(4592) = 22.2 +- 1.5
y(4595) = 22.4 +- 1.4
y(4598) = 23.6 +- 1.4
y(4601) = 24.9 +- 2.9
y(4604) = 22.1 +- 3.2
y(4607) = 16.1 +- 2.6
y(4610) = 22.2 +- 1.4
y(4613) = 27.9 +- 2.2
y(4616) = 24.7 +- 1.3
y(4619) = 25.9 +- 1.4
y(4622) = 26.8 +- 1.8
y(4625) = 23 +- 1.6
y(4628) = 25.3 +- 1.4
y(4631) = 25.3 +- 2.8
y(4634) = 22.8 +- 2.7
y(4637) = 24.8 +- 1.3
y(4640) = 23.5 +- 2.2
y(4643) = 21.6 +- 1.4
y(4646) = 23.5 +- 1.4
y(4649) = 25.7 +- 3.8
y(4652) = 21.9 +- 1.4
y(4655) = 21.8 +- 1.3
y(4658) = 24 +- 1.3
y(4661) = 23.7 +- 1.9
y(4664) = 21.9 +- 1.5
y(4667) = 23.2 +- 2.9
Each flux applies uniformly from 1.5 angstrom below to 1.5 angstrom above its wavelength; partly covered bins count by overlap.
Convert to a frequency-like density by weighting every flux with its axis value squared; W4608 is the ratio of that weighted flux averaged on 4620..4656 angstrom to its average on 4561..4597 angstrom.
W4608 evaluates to 1.07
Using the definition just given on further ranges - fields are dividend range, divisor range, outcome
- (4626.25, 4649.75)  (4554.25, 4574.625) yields 1.10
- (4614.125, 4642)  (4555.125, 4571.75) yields 1.13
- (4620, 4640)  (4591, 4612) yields 1.13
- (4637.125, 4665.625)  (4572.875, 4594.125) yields 1.04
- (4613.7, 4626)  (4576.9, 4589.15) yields 1.09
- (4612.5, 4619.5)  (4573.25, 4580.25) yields 1.13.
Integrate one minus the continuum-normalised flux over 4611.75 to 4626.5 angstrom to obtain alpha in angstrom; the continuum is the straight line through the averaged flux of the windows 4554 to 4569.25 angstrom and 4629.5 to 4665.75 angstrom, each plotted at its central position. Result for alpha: -1.8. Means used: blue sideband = 21.9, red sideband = 23.4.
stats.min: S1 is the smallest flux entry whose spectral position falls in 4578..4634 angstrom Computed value 16.1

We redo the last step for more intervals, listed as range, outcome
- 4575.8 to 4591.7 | 19.7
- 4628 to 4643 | 21.6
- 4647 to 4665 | 21.8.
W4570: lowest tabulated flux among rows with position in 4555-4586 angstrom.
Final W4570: 20.3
